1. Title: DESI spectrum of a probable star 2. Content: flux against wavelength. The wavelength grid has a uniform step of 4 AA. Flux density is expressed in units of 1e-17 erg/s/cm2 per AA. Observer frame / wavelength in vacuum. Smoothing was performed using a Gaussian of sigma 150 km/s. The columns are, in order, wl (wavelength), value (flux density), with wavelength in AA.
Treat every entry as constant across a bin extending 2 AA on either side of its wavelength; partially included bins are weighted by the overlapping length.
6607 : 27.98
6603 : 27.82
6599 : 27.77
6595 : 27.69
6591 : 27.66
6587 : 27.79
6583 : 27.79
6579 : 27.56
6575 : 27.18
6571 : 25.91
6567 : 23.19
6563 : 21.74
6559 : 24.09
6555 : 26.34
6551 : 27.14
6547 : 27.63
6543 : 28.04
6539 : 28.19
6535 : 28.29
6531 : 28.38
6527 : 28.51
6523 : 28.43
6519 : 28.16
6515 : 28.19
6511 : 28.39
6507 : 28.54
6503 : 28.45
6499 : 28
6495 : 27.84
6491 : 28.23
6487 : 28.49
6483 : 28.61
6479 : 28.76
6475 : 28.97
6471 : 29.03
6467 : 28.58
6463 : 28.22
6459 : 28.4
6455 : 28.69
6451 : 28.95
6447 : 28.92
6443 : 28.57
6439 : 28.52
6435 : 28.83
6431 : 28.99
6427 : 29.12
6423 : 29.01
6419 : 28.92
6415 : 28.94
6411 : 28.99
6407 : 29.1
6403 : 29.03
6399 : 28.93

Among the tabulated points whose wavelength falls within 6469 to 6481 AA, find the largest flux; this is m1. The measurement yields 29.03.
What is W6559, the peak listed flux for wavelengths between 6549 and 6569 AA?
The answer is 27.14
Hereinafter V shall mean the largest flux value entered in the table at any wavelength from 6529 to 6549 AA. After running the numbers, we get 28.38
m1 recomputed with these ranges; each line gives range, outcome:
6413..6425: 29.01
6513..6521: 28.19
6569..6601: 27.79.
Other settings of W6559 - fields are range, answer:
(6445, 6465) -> 28.95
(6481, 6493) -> 28.61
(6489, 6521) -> 28.54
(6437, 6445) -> 28.57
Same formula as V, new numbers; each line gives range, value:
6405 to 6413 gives 29.1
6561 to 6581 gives 27.56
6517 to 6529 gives 28.51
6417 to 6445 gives 29.12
